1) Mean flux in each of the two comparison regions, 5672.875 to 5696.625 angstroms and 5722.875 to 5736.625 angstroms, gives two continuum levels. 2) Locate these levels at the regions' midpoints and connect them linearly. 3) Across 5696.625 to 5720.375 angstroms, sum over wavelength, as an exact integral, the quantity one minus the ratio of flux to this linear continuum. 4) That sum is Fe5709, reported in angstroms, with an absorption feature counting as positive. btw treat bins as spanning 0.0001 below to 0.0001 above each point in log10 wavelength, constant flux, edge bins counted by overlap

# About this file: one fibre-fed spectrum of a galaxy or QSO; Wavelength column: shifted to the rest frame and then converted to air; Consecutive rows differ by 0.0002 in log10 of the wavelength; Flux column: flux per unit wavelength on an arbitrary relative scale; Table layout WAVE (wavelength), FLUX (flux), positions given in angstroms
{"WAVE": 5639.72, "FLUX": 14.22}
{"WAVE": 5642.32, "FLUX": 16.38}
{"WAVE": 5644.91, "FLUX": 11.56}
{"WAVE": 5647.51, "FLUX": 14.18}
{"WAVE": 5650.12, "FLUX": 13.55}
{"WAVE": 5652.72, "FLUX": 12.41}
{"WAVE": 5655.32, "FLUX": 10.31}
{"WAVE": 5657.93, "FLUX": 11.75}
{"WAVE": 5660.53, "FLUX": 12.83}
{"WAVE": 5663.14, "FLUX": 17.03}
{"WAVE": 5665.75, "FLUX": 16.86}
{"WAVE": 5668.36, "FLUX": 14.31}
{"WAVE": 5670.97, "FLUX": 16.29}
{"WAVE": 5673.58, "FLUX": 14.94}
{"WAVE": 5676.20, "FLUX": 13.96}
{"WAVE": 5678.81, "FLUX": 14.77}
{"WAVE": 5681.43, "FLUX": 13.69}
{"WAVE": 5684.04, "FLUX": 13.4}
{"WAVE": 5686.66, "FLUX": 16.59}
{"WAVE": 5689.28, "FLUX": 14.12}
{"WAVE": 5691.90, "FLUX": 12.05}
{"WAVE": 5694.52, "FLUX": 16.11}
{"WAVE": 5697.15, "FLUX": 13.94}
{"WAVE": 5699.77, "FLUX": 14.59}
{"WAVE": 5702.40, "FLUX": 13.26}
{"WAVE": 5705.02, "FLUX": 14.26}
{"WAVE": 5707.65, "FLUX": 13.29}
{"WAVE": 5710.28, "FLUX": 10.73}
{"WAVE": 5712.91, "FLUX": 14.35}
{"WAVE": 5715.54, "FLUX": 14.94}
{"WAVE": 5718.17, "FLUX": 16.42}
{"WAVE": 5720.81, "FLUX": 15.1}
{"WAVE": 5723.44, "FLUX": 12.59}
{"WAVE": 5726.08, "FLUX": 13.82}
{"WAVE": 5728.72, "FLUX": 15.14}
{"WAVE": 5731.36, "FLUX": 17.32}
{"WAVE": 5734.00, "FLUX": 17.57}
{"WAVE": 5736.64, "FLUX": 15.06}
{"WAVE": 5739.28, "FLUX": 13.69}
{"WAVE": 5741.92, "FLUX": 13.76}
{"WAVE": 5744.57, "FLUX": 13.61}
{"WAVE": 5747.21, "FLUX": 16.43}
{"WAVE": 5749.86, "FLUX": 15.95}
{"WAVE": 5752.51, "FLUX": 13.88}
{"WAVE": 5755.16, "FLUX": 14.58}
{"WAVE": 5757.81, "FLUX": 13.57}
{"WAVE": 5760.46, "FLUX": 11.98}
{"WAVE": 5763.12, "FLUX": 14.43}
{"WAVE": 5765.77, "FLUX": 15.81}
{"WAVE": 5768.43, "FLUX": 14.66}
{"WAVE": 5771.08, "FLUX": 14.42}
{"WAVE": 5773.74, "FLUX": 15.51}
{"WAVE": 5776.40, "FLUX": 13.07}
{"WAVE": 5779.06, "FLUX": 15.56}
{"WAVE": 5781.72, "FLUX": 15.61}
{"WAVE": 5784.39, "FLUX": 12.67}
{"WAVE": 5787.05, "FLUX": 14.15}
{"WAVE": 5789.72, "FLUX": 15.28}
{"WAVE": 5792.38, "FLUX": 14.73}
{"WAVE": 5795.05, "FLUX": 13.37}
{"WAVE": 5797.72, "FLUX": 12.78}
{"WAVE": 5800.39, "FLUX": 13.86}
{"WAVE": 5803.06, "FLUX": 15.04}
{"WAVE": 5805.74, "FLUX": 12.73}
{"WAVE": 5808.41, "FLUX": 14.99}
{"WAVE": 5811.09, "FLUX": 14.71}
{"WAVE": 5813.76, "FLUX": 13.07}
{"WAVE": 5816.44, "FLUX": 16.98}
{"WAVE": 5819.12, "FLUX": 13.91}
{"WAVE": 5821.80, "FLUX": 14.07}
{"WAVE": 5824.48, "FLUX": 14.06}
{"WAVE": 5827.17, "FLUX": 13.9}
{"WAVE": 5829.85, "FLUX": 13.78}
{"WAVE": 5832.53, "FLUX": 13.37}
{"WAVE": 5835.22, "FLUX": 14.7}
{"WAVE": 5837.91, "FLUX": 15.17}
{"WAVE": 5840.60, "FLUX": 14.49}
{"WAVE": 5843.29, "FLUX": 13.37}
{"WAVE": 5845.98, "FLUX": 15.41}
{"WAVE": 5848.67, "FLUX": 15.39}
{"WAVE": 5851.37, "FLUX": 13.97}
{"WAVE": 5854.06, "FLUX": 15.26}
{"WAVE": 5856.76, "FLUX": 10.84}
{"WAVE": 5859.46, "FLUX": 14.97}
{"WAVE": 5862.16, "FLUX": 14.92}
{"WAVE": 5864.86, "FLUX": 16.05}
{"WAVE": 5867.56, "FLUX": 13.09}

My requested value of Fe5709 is 1.44 angstroms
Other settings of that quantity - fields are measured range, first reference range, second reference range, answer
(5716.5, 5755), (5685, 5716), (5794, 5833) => -2.7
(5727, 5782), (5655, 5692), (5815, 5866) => -1.6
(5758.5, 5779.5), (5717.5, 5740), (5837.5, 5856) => 0.9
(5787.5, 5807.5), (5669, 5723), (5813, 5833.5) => 0.3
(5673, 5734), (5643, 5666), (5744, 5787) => -2.4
